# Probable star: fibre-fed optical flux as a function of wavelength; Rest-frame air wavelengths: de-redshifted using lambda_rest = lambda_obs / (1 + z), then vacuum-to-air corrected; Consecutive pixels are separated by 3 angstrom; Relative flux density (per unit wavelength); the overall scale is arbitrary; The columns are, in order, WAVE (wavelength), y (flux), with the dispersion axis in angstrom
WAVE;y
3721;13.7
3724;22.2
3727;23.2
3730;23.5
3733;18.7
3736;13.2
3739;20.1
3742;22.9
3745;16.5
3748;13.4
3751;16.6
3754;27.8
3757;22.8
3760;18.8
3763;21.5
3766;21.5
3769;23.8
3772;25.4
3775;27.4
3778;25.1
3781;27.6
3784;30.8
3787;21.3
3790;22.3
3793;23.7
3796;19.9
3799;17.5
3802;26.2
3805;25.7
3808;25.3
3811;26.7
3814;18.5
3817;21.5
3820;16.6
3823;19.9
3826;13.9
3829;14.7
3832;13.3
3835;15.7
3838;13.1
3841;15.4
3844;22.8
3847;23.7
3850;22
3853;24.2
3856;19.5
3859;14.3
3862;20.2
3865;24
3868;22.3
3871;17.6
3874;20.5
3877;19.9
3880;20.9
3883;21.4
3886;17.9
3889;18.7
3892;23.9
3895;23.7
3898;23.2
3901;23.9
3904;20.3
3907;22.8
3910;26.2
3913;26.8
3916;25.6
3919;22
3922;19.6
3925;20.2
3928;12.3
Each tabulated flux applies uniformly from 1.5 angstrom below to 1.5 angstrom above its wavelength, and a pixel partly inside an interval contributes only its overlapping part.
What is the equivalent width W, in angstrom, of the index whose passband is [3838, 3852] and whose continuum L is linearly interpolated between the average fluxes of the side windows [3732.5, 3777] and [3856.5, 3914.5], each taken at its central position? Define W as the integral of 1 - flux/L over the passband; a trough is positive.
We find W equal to 0.7 angstrom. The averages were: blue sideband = 20.8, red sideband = 21.5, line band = 20.2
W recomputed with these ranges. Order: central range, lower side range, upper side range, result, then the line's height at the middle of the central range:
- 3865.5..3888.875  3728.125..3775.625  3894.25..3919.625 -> 3.1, 23.3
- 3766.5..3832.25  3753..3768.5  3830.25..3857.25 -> -4.7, 20.7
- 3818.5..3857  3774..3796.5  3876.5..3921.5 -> 9.3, 23.8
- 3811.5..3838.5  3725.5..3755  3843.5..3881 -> 4.7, 20.4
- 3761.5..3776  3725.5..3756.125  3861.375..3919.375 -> -2.6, 20.1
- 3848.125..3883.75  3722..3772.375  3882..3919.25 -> 2.8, 22.3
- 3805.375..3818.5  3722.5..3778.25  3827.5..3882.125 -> -2.1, 20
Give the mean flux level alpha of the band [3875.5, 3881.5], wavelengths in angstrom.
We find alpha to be 20.4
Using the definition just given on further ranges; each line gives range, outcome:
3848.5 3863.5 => 20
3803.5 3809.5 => 25.5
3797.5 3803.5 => 21.8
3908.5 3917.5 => 26.2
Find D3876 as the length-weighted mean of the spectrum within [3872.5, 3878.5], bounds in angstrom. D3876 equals 20.2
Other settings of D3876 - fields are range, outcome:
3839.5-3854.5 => 21.6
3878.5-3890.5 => 19.7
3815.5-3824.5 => 19.3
